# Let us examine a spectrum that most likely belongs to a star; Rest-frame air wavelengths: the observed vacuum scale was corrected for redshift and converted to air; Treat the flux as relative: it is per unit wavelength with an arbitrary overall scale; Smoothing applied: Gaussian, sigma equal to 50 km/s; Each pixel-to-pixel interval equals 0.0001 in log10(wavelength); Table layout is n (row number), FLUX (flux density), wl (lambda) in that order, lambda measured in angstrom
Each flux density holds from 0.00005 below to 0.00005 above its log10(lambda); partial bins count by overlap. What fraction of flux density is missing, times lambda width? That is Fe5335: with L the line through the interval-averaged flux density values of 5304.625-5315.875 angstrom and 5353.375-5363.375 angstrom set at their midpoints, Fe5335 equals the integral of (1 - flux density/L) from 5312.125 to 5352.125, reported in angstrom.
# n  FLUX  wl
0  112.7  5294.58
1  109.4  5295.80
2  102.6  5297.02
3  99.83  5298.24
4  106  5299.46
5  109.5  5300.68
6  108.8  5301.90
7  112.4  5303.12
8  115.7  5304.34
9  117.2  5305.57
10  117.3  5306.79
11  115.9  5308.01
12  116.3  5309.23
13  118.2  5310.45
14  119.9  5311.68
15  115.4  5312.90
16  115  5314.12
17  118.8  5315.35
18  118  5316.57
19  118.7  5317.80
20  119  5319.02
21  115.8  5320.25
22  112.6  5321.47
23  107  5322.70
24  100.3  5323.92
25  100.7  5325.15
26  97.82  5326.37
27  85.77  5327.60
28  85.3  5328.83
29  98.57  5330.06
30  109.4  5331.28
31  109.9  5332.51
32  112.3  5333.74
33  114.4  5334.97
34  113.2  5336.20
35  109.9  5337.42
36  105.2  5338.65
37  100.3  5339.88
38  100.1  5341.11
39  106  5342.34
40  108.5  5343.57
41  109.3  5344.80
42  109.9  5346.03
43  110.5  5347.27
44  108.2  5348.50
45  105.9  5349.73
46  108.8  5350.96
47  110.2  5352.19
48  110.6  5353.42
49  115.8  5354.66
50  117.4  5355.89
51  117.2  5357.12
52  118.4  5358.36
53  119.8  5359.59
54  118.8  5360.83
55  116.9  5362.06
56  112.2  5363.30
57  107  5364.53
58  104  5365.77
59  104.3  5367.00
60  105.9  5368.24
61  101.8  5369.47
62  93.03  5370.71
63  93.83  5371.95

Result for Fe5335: 3.1 angstrom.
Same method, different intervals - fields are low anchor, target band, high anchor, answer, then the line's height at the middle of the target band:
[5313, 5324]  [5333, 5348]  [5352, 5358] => 0.8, 115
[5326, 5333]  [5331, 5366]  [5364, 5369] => -3.2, 101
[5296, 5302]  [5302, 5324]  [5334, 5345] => -1.9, 106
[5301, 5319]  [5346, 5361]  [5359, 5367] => 0.0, 113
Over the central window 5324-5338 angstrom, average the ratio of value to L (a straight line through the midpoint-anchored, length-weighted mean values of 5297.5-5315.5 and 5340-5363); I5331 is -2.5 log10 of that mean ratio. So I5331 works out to 0.092 mag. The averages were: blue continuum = 114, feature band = 103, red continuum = 112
